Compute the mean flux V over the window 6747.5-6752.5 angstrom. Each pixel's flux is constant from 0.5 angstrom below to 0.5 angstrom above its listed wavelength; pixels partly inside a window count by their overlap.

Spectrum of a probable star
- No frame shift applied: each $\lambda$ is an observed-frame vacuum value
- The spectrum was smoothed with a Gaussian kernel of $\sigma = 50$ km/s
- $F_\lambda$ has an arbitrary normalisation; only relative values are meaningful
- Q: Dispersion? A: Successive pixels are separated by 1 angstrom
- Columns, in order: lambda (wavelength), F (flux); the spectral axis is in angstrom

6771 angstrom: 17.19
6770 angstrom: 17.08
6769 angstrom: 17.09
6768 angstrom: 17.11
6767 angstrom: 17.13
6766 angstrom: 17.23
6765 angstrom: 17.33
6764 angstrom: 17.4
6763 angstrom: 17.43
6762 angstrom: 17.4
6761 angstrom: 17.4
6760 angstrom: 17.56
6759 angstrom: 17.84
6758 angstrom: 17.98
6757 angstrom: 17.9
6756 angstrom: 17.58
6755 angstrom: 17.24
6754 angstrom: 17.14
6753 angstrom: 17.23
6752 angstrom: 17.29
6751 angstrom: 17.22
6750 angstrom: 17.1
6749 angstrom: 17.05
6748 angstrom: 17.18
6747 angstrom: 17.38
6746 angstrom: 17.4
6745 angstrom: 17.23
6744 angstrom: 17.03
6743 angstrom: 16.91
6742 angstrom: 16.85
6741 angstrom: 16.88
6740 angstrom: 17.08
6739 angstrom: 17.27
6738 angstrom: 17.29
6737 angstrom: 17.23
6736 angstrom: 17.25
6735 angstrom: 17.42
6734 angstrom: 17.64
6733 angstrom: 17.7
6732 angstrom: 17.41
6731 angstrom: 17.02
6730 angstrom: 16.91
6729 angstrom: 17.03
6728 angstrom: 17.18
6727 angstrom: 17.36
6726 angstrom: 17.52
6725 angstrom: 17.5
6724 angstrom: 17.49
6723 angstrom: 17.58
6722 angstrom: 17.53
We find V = 17.2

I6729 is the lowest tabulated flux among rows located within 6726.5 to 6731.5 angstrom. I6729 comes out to 16.91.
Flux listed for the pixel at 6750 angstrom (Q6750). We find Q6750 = 17.1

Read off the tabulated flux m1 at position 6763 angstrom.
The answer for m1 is 17.43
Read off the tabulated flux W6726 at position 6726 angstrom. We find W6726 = 17.52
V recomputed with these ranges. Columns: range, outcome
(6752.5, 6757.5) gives 17.4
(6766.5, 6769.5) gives 17.1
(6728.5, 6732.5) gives 17.1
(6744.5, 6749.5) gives 17.2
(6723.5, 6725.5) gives 17.5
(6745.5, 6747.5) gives 17.4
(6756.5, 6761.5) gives 17.7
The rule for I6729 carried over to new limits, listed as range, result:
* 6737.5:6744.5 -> 16.85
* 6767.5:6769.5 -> 17.09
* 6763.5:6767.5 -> 17.13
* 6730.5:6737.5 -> 17.02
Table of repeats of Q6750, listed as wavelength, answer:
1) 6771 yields 17.19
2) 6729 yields 17.03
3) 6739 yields 17.27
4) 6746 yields 17.4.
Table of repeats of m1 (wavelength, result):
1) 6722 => 17.53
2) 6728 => 17.18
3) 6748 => 17.18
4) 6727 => 17.36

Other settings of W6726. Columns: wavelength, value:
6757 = 17.9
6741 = 16.88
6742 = 16.85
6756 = 17.58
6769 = 17.09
